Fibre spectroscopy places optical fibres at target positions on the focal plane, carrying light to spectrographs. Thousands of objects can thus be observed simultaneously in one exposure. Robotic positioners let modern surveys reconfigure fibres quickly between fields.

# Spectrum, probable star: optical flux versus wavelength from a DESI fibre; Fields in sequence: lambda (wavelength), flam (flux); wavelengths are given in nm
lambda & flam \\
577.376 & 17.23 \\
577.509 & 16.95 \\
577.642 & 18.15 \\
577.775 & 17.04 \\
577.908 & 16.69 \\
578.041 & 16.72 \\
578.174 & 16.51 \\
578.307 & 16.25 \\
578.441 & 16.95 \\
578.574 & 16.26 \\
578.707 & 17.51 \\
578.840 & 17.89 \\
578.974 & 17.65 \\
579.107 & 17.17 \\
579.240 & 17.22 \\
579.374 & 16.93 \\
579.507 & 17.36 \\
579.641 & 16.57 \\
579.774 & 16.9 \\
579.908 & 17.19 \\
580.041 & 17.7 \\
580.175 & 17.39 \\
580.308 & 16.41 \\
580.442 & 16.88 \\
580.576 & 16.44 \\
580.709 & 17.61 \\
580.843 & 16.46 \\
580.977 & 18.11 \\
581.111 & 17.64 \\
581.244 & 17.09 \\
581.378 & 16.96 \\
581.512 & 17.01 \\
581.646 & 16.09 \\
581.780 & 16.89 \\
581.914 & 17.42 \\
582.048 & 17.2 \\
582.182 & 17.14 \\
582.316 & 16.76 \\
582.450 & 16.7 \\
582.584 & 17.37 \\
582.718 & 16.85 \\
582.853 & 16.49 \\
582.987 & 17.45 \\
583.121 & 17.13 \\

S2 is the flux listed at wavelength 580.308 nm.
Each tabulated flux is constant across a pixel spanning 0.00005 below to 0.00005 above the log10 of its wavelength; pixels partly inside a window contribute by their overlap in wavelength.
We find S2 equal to 16.41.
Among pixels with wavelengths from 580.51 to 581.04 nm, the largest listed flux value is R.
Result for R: 18.11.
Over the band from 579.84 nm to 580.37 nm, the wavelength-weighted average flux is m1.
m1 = 17.2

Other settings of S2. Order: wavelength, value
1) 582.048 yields 17.2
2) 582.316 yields 16.76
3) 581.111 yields 17.64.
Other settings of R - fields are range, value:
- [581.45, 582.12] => 17.42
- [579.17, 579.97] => 17.36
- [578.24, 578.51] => 16.95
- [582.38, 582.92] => 17.37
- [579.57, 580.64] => 17.7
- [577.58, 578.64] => 18.15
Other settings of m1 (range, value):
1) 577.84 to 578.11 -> 16.7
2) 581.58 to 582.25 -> 16.9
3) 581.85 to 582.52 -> 17.1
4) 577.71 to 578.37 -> 16.7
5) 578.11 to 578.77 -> 16.7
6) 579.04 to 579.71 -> 17.1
